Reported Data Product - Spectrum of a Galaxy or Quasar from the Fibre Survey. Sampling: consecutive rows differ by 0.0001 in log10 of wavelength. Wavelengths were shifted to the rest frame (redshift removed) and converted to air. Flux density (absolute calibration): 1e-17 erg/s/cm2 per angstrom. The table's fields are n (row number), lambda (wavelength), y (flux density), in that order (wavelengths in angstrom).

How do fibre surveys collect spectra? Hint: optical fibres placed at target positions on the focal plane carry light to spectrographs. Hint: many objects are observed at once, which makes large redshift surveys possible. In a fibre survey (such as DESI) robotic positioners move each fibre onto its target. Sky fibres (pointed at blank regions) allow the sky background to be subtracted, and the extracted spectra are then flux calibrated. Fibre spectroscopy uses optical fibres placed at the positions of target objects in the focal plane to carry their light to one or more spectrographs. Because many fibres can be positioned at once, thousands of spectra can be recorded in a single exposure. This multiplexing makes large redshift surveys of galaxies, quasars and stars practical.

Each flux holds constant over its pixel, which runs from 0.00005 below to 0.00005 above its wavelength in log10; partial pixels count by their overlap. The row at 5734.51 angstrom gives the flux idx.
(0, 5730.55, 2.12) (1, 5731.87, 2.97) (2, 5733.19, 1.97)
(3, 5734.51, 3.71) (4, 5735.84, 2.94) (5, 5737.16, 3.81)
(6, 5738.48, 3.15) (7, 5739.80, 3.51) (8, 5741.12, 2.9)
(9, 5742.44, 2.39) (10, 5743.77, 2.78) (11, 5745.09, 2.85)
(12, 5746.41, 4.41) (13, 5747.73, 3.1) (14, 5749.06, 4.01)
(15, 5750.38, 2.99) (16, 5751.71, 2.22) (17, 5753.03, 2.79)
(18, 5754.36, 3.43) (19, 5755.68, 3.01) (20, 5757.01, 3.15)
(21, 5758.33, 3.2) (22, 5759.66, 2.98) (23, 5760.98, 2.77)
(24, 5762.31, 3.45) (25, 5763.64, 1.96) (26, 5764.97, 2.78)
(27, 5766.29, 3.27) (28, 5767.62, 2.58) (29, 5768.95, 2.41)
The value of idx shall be 3.71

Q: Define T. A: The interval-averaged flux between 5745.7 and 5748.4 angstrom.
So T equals 3.74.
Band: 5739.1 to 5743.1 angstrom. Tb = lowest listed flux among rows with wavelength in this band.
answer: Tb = 2.39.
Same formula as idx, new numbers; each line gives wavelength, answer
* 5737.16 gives 3.81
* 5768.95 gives 2.41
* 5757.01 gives 3.15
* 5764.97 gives 2.78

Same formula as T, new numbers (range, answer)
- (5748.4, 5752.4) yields 3.07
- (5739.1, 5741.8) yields 3.2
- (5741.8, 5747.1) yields 3.11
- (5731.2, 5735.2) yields 2.87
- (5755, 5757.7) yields 3.09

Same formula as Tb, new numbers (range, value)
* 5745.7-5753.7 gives 2.22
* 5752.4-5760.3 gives 2.79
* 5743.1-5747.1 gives 2.78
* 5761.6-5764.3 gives 1.96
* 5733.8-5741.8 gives 2.9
